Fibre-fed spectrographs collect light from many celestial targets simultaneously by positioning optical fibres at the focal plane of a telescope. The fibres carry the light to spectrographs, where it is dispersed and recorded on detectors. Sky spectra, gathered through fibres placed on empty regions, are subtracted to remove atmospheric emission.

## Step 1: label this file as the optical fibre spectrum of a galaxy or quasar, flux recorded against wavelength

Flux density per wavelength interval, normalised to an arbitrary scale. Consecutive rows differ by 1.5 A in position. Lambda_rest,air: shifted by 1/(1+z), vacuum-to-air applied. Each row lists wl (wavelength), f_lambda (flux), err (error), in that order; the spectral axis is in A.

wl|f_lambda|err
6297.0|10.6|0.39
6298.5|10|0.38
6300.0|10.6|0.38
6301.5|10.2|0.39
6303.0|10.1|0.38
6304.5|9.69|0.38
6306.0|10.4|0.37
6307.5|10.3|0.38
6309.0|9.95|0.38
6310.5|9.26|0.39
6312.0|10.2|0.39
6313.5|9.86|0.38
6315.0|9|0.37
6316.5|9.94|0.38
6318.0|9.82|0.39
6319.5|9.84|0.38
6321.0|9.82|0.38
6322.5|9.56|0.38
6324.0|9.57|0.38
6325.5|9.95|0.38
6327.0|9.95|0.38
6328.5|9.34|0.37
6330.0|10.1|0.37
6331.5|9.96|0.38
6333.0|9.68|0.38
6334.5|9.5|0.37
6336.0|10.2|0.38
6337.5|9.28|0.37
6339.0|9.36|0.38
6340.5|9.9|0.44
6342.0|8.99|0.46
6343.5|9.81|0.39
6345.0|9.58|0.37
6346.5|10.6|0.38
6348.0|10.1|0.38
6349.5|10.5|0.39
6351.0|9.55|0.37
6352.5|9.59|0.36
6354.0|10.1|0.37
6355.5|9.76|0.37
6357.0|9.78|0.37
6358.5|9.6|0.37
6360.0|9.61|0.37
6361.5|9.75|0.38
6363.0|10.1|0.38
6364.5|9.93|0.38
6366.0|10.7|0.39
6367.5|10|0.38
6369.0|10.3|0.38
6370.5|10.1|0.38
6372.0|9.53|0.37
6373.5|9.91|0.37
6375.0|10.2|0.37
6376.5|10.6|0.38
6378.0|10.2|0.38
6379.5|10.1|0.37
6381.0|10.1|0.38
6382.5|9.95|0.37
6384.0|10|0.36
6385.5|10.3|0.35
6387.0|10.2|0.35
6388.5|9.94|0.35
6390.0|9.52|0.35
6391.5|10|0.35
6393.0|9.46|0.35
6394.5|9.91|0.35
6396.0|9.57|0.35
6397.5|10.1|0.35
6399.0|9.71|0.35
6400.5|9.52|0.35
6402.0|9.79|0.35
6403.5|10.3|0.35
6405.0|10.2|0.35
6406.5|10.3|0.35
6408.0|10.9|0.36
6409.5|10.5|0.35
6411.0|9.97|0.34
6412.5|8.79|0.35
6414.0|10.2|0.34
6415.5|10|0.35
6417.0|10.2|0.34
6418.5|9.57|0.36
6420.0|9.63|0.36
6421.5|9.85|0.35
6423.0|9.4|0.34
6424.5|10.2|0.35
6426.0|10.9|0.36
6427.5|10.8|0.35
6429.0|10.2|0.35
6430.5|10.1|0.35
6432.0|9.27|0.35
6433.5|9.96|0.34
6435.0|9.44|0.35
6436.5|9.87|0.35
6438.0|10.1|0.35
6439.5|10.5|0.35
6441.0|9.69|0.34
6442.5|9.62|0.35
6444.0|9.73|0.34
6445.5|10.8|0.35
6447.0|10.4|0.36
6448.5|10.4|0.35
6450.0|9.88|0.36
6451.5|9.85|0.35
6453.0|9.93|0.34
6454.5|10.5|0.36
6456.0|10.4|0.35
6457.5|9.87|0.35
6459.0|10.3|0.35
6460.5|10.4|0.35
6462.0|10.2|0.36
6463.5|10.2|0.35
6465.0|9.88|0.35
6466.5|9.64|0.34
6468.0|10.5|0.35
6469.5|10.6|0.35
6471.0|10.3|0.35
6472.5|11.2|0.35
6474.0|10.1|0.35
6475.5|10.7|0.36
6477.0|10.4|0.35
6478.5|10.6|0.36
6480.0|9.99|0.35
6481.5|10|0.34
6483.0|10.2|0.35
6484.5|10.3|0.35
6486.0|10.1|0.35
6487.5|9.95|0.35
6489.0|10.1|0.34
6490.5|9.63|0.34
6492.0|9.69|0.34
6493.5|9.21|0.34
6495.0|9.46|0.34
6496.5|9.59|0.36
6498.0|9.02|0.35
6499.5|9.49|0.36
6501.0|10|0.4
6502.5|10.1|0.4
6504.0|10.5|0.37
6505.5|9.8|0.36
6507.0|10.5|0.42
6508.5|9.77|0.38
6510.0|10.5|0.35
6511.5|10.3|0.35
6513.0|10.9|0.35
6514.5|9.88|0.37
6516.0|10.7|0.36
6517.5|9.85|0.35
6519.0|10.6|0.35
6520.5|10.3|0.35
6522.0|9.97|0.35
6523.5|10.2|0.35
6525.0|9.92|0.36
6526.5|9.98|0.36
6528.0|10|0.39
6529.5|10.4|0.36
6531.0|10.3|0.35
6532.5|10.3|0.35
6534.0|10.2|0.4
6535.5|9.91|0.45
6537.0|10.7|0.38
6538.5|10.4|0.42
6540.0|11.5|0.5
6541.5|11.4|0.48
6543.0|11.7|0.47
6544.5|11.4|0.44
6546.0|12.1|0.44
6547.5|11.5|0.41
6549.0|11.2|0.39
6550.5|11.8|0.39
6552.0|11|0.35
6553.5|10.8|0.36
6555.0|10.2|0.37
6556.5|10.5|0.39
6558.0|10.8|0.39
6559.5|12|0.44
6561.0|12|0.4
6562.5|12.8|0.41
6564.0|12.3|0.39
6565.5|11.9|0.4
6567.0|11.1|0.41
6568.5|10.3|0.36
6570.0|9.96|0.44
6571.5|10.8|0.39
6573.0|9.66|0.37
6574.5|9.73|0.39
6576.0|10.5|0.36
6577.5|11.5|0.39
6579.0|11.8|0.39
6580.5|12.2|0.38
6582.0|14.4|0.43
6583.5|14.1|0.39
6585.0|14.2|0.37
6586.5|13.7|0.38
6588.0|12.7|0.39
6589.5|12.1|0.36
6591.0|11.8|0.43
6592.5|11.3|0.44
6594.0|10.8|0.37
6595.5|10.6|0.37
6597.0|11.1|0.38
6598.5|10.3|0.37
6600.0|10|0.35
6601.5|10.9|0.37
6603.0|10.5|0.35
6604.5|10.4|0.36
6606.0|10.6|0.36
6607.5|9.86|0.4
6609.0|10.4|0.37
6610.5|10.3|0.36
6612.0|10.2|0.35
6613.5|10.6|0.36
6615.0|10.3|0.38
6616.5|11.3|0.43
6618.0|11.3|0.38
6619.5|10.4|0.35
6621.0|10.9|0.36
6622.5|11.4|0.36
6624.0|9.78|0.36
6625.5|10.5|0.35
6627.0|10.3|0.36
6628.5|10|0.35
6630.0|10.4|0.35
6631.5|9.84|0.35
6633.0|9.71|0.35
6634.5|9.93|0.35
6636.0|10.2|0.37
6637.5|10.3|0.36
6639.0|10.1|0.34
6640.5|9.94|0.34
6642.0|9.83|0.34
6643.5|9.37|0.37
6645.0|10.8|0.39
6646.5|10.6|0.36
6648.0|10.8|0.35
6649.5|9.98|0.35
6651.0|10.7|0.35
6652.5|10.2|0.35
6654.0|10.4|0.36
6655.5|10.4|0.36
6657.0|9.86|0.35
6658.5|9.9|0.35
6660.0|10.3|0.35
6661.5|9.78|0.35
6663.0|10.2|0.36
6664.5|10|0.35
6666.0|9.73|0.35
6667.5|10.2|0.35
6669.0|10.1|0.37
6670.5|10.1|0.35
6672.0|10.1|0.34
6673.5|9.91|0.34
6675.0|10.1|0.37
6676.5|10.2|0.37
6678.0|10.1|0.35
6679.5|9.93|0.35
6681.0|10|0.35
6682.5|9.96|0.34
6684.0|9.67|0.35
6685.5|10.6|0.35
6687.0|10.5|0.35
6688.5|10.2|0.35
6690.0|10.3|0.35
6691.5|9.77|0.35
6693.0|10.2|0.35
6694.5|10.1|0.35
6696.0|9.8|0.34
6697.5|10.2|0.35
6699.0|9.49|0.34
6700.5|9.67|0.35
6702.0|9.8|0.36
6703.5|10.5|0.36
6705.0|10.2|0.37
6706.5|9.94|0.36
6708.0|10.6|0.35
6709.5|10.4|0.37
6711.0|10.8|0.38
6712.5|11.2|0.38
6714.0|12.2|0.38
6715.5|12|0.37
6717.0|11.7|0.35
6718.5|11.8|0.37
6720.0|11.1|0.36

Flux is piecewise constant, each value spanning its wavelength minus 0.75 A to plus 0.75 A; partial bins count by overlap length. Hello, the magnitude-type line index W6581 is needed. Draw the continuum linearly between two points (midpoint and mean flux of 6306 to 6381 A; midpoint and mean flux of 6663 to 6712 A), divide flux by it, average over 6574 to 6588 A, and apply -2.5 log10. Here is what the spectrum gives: -0.24 mag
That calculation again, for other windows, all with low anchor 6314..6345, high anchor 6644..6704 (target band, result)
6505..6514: -0.042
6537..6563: -0.139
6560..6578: -0.110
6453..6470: -0.039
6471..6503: -0.013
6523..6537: -0.024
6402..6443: -0.024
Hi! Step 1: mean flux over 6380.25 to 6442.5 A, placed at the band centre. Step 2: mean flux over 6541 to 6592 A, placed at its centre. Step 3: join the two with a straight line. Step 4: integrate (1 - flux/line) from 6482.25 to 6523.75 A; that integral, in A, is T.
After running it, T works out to 3.6 A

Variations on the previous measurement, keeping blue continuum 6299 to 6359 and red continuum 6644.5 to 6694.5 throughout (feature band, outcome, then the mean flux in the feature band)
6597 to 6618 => -0.80 A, 10.5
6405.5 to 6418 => -0.23 A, 10.1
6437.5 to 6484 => -1.22 A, 10.2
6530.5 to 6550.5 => -1.93 A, 11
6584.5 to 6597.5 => -2.48 A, 12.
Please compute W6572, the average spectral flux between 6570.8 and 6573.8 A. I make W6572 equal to 10.2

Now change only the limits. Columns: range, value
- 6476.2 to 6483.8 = 10.2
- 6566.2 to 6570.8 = 10.5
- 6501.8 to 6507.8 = 10.2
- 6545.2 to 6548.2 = 11.8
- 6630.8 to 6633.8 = 9.78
